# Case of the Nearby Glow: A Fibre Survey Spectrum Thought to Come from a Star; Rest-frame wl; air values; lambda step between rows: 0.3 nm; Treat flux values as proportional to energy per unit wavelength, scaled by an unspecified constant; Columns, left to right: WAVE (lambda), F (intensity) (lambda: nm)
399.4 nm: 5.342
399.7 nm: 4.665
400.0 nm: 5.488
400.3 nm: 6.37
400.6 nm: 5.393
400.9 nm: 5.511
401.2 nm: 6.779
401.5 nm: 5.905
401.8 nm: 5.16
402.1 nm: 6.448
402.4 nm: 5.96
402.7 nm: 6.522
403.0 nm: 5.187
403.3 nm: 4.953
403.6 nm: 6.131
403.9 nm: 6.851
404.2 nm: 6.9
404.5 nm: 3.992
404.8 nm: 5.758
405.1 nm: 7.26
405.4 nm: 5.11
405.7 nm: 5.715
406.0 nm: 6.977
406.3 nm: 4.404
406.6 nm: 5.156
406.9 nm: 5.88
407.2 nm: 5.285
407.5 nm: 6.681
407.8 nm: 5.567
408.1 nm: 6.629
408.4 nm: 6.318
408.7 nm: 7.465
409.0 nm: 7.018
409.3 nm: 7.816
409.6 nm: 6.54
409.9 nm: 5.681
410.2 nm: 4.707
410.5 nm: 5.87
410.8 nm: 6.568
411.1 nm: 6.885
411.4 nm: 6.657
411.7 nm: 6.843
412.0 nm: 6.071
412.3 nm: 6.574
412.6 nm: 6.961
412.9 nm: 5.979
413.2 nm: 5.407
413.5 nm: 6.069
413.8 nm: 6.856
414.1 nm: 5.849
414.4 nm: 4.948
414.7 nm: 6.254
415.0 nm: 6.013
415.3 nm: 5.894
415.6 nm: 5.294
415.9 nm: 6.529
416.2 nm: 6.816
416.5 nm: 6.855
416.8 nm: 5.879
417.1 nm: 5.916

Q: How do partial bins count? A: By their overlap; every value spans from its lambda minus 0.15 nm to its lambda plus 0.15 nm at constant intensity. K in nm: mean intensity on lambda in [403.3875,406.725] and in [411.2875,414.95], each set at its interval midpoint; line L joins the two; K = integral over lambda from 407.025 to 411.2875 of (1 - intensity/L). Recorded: -0.24 nm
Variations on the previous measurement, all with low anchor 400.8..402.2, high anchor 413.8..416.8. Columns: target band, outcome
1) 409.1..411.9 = -0.168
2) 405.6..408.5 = 0.074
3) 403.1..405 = 0.061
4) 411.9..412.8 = -0.071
